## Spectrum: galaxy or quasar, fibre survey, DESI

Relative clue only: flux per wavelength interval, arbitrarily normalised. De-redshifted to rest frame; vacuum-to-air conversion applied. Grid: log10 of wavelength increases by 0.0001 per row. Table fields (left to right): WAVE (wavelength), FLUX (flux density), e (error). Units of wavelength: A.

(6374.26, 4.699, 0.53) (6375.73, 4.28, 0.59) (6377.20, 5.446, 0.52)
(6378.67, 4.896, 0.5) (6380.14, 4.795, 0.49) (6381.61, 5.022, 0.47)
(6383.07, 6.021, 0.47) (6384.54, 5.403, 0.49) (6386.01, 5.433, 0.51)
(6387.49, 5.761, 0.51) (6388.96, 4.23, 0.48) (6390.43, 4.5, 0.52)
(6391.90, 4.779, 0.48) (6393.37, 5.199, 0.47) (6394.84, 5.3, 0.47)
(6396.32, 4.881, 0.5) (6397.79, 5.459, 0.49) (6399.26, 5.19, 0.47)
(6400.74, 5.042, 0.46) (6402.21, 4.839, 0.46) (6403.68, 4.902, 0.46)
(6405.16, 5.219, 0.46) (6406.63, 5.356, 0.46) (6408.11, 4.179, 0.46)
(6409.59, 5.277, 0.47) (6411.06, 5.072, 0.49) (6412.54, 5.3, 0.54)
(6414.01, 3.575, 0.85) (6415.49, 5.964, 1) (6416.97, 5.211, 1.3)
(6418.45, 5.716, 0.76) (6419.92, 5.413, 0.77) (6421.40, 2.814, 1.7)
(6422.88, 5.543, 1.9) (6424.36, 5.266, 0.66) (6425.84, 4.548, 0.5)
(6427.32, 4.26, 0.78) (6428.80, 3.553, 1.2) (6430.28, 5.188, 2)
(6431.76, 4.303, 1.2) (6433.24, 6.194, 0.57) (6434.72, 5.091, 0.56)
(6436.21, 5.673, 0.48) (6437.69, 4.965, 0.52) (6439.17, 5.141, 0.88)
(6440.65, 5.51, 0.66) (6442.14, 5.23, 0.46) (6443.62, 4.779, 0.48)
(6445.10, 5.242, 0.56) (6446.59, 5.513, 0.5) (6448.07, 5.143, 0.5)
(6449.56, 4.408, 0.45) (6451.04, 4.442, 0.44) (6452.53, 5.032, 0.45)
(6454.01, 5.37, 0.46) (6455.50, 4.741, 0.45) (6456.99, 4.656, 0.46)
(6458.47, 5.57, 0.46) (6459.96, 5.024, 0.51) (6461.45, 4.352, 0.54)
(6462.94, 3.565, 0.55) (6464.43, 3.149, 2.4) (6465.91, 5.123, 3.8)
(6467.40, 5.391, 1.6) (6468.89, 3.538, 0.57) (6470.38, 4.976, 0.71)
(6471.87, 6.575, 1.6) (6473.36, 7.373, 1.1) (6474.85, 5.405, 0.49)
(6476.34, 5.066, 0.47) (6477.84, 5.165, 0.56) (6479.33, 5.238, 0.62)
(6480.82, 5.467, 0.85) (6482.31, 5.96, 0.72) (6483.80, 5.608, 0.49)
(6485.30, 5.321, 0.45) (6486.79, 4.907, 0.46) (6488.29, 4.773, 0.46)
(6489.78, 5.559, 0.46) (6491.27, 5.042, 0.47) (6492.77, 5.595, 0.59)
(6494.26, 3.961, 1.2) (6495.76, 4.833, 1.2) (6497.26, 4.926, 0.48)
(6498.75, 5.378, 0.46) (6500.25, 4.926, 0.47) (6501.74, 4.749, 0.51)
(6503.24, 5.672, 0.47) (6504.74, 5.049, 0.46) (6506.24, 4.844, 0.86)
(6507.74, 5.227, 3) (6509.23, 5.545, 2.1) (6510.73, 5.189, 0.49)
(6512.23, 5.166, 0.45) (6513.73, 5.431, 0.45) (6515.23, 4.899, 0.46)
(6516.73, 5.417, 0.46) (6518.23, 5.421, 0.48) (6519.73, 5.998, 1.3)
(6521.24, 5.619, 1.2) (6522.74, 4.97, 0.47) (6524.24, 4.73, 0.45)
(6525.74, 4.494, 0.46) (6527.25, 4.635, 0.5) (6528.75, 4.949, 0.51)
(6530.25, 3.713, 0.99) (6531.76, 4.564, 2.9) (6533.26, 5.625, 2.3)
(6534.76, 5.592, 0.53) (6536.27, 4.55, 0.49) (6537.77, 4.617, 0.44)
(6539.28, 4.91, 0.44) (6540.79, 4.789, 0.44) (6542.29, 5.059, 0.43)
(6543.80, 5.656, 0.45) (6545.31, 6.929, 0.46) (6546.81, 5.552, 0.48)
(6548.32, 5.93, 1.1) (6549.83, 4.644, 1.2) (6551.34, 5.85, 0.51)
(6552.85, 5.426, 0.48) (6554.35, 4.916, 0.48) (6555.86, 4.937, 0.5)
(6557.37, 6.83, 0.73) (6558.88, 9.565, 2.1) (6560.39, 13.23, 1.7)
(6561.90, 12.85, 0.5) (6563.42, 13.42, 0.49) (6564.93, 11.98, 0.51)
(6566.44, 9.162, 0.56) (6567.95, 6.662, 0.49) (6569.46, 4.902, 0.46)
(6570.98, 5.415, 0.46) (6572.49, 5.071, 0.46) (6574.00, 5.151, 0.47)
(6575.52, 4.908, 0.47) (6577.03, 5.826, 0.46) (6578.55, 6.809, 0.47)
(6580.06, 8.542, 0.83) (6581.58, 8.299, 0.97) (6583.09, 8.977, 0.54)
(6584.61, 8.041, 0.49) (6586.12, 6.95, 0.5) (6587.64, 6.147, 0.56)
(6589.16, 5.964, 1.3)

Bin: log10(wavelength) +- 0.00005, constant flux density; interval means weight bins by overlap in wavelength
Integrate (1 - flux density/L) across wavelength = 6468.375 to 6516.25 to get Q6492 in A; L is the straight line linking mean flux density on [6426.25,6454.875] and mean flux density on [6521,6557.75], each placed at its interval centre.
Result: -1.50 A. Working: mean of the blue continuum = 5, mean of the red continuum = 5.16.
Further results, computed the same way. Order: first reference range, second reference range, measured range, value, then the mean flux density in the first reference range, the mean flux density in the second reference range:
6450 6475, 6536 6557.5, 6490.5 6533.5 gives 1.1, 4.94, 5.35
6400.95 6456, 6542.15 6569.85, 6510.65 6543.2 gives 9.3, 4.97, 7.65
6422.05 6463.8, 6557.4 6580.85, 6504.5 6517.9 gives 3.0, 4.93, 8.18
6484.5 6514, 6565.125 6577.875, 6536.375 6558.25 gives 1.4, 5.1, 6.16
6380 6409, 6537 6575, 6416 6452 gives 3.6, 5.08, 6.93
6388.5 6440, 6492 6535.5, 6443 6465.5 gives 1.2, 4.95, 5.07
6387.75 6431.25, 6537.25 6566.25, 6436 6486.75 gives 5.8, 4.9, 7.28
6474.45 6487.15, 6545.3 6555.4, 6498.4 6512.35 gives 0.6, 5.36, 5.49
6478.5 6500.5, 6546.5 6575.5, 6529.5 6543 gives 3.7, 5.17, 7.41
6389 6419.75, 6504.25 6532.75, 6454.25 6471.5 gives 1.4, 5.04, 5.05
